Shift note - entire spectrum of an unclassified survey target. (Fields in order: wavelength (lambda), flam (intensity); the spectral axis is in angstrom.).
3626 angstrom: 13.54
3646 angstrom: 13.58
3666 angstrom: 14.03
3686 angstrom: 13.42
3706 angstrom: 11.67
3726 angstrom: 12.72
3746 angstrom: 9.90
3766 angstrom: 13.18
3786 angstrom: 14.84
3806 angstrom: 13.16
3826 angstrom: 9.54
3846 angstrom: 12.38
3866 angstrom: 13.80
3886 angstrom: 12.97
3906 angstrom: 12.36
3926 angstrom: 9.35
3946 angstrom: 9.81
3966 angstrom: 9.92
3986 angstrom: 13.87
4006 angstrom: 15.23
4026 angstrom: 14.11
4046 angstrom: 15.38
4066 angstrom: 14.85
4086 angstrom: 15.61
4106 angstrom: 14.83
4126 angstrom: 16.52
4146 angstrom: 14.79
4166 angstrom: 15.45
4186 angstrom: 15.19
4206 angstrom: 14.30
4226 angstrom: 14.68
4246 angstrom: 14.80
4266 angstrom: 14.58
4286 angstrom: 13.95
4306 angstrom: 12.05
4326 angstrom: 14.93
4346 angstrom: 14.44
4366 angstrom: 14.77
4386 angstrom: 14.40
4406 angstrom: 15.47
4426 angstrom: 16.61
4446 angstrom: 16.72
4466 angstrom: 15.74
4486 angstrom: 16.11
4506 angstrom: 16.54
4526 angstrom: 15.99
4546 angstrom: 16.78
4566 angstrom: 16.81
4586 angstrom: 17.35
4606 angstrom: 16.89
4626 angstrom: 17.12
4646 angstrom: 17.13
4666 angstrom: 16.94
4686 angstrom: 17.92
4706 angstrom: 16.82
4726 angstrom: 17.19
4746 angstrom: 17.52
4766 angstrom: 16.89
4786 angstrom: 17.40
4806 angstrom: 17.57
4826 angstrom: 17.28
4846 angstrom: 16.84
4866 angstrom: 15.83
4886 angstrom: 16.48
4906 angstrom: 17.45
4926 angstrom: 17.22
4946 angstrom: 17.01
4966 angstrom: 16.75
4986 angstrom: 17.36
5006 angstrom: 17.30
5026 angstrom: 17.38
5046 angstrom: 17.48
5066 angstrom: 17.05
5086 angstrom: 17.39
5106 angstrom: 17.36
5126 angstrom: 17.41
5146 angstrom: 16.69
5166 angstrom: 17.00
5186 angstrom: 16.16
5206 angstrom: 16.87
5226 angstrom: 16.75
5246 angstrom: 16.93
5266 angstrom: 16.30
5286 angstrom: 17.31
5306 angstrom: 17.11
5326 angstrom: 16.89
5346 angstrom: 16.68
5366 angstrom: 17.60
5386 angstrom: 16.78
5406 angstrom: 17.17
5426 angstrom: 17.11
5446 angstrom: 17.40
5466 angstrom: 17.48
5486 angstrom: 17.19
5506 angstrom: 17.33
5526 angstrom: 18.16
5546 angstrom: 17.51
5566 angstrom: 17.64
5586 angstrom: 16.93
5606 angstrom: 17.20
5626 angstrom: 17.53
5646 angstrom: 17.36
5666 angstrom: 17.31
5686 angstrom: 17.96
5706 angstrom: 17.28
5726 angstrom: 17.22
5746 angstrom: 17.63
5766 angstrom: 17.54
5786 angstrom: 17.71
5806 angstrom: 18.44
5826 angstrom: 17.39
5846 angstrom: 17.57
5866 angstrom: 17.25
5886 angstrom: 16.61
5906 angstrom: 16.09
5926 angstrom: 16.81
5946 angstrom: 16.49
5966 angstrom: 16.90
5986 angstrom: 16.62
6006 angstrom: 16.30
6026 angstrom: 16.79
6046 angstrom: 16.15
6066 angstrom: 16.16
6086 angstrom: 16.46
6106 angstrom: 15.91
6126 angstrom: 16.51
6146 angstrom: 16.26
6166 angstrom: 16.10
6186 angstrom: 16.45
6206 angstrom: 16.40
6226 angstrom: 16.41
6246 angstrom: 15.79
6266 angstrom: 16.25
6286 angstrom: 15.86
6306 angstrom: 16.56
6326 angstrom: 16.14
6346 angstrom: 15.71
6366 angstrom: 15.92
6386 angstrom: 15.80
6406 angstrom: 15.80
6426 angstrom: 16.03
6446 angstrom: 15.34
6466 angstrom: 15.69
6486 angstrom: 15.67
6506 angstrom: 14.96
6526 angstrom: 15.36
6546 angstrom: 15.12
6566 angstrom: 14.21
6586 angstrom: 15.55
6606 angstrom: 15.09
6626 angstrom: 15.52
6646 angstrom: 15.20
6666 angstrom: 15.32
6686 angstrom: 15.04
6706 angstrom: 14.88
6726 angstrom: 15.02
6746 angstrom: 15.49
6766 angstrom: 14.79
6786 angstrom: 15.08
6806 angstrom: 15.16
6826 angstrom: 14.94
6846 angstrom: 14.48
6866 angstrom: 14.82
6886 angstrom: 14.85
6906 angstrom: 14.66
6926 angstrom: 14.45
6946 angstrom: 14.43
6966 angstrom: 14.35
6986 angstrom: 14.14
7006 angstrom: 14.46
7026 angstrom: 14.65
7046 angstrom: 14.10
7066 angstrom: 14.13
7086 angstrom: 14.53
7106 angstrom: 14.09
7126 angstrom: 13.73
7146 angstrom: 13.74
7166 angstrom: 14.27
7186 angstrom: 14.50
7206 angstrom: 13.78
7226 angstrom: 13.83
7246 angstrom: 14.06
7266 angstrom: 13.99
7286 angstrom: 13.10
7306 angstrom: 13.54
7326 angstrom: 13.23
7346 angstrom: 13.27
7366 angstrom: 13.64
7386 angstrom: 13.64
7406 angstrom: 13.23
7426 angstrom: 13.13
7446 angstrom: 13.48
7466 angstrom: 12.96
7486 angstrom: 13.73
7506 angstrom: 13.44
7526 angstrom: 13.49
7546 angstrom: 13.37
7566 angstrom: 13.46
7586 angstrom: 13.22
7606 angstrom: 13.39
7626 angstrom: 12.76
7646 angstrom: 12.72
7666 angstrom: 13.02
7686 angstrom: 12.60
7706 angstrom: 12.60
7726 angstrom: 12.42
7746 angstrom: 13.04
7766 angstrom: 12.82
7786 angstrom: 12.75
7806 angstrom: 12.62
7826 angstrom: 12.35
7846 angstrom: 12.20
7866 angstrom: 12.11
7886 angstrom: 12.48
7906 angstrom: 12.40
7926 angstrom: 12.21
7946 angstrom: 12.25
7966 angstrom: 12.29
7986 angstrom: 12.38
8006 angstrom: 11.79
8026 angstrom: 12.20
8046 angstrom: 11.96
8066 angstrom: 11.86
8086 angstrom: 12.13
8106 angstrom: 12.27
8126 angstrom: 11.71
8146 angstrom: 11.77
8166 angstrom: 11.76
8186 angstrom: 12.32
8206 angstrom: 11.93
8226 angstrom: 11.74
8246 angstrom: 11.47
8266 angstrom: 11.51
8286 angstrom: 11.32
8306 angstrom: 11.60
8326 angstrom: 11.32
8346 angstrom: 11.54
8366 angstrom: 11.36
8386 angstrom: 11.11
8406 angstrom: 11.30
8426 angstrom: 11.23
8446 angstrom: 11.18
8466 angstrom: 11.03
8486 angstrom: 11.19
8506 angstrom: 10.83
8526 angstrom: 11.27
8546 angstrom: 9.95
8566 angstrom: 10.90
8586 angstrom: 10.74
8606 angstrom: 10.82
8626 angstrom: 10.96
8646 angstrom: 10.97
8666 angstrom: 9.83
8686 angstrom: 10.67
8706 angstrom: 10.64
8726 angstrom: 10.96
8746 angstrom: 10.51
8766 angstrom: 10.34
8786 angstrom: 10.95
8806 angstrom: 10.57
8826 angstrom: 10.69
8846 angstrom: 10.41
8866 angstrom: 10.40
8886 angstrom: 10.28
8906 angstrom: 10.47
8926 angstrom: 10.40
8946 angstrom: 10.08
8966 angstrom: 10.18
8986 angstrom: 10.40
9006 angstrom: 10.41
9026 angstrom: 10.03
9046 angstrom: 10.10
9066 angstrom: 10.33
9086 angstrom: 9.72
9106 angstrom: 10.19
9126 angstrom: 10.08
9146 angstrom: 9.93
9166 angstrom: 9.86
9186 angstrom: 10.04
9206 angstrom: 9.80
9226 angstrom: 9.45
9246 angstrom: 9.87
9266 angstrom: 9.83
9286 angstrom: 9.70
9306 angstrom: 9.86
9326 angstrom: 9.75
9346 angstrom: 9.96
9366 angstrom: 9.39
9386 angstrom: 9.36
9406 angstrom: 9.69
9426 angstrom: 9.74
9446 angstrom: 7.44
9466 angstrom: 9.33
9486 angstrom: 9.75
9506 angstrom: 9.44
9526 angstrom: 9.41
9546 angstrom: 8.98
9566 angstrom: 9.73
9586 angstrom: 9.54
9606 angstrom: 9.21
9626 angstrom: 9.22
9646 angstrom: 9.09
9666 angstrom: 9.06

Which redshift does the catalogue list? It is 0.00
